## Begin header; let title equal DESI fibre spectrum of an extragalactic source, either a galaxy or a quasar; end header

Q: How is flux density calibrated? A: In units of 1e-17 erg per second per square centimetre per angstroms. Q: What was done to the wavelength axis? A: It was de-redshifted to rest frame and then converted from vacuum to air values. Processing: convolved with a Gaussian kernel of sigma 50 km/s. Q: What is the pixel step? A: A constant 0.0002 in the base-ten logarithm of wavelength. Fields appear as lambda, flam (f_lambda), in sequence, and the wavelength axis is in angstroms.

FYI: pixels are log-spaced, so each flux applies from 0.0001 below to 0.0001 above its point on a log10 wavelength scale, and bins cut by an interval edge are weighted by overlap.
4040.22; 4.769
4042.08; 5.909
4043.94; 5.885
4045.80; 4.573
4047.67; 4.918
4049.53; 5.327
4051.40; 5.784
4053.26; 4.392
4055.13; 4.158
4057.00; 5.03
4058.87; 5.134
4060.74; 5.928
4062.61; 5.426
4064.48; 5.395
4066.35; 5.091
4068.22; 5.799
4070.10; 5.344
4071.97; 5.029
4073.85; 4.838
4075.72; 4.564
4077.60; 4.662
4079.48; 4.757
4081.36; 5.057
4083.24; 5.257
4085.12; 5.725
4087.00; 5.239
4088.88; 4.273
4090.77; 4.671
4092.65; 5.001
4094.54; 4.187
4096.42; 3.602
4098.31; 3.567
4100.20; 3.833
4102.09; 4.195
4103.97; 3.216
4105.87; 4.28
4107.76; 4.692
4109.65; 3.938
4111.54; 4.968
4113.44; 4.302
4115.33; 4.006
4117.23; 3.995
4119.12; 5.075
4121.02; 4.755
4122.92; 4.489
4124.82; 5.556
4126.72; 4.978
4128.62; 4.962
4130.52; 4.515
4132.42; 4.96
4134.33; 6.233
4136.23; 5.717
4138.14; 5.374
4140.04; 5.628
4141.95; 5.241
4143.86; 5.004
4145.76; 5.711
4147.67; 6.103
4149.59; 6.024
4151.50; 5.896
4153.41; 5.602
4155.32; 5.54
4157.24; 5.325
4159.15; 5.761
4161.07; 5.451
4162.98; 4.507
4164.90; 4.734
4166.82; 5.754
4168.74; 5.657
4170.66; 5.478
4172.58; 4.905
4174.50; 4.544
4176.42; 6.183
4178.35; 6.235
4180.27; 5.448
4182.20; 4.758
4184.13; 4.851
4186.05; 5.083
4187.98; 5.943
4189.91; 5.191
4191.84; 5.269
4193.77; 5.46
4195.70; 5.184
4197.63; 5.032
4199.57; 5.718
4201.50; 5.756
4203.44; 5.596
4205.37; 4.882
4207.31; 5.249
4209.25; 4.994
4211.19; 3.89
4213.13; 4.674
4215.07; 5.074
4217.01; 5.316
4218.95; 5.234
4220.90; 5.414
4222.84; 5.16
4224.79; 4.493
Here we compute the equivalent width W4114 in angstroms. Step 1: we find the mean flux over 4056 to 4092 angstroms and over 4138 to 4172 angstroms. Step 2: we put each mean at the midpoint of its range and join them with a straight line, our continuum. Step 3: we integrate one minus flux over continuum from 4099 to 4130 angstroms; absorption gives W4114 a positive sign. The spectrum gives 5.0 angstroms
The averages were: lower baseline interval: 5.11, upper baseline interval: 5.49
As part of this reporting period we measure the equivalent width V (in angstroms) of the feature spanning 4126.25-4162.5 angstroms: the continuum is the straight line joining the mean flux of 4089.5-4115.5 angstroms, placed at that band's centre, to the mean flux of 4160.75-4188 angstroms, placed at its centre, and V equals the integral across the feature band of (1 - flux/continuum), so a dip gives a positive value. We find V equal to -4.9 angstroms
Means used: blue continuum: 4.18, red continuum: 5.28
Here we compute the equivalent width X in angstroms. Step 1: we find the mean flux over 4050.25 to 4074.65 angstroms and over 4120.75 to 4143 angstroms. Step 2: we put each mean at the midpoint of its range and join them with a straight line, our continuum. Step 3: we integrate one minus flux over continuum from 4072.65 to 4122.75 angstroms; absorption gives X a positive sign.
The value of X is 6.8 angstroms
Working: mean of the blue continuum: 5.18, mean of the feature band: 4.49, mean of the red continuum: 5.21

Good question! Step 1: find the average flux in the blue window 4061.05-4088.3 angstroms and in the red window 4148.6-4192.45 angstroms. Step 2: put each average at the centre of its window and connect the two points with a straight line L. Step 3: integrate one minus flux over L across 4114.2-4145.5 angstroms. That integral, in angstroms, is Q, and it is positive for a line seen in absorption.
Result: 1.5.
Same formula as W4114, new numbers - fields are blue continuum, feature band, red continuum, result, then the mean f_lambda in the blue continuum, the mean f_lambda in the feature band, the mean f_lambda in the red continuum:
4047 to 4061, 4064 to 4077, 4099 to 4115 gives -1.0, 5.05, 5.13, 4.16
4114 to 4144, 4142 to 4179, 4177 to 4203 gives -1.9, 5.02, 5.48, 5.39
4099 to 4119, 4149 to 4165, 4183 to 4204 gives -2.0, 4.17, 5.45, 5.36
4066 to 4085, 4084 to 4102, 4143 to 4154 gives 2.7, 5.07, 4.45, 5.74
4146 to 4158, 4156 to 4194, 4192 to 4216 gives 1.0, 5.75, 5.33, 5.13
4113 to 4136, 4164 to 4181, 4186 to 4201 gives -0.7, 4.86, 5.44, 5.39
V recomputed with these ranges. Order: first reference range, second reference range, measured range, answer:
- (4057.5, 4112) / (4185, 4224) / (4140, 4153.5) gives -1.8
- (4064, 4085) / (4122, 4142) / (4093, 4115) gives 4.6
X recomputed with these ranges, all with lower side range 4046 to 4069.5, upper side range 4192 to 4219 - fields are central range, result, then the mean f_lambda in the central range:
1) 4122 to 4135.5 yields 0.1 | 5.11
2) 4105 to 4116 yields 1.7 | 4.38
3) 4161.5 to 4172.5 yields -0.1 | 5.21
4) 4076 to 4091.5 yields 0.7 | 4.94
